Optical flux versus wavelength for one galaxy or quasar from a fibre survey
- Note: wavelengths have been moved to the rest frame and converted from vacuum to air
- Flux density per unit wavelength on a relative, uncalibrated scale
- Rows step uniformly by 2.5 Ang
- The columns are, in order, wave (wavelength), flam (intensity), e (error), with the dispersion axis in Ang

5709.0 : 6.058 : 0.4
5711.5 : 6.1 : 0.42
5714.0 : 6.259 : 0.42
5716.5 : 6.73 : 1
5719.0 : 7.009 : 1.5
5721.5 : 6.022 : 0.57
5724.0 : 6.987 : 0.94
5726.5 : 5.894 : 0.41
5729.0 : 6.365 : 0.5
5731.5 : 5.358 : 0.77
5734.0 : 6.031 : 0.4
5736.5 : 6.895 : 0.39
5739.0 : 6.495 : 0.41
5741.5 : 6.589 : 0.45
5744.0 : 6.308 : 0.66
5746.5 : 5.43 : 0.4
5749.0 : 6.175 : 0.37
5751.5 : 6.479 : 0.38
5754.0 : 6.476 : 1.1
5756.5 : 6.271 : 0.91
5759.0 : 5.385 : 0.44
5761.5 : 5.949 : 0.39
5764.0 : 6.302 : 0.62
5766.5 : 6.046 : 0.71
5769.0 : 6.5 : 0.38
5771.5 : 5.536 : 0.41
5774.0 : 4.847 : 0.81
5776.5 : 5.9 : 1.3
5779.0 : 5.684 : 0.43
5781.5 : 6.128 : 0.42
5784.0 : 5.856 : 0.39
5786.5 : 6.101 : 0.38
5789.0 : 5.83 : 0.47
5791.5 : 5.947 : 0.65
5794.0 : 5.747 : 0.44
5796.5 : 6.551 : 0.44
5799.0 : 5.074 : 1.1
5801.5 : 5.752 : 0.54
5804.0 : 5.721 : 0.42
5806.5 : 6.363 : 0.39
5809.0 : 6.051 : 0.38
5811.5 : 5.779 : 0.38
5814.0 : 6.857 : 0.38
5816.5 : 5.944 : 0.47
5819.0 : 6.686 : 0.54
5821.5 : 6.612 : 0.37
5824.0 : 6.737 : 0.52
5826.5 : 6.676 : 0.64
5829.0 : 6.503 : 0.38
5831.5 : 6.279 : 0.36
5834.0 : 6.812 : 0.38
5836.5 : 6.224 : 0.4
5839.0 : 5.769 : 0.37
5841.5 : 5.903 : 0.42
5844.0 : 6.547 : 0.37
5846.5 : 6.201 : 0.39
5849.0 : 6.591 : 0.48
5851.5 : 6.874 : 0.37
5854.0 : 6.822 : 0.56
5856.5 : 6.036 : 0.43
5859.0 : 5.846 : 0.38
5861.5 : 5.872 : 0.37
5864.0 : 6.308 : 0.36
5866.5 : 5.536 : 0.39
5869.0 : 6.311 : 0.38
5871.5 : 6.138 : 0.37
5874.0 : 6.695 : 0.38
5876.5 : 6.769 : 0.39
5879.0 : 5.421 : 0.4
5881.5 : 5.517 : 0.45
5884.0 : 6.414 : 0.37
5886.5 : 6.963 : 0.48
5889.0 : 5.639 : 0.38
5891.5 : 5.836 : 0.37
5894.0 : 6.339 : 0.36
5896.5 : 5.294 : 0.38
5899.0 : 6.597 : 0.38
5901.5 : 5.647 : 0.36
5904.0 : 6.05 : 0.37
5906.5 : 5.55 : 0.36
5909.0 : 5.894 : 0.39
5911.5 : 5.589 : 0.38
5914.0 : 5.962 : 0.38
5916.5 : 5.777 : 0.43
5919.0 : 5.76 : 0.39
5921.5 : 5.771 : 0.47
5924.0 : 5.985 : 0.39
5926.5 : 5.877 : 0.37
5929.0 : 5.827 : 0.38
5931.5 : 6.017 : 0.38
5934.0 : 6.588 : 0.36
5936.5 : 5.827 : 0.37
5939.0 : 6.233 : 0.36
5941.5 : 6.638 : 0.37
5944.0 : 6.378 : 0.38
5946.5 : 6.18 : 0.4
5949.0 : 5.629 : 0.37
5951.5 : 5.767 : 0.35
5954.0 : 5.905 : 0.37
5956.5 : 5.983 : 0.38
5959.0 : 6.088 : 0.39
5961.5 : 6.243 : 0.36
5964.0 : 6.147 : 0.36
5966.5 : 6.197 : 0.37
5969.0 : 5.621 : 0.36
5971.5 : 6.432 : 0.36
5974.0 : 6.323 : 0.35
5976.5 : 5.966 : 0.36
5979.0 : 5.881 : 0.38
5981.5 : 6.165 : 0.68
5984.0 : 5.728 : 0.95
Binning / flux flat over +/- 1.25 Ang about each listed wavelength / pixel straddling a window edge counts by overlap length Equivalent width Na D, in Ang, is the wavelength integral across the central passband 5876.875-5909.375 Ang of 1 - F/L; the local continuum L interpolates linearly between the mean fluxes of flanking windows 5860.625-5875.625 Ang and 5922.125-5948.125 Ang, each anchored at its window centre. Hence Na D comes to 1.0 Ang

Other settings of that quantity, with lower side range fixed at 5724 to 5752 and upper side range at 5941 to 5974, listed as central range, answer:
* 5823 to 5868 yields -1.1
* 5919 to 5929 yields 0.4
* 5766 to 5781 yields 1.1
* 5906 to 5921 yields 0.9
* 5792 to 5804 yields 0.8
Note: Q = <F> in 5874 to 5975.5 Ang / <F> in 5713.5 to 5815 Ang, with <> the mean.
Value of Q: 0.99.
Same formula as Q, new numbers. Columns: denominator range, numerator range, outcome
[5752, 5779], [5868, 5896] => 1.04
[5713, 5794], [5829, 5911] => 1.01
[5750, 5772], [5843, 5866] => 1.03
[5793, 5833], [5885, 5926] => 0.95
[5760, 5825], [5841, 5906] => 1.02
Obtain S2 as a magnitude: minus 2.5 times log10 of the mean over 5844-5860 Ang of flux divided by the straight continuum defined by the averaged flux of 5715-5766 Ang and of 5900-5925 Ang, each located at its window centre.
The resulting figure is -0.08 mag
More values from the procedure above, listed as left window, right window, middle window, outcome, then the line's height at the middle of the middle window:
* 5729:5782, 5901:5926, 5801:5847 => -0.06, 5.94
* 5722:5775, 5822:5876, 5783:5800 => 0.06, 6.21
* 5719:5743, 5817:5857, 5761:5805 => 0.09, 6.39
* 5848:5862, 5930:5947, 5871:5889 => 0.02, 6.33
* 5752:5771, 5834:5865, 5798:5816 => 0.04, 6.2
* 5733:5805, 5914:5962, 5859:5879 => -0.03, 6.01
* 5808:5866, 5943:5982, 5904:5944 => 0.03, 6.14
